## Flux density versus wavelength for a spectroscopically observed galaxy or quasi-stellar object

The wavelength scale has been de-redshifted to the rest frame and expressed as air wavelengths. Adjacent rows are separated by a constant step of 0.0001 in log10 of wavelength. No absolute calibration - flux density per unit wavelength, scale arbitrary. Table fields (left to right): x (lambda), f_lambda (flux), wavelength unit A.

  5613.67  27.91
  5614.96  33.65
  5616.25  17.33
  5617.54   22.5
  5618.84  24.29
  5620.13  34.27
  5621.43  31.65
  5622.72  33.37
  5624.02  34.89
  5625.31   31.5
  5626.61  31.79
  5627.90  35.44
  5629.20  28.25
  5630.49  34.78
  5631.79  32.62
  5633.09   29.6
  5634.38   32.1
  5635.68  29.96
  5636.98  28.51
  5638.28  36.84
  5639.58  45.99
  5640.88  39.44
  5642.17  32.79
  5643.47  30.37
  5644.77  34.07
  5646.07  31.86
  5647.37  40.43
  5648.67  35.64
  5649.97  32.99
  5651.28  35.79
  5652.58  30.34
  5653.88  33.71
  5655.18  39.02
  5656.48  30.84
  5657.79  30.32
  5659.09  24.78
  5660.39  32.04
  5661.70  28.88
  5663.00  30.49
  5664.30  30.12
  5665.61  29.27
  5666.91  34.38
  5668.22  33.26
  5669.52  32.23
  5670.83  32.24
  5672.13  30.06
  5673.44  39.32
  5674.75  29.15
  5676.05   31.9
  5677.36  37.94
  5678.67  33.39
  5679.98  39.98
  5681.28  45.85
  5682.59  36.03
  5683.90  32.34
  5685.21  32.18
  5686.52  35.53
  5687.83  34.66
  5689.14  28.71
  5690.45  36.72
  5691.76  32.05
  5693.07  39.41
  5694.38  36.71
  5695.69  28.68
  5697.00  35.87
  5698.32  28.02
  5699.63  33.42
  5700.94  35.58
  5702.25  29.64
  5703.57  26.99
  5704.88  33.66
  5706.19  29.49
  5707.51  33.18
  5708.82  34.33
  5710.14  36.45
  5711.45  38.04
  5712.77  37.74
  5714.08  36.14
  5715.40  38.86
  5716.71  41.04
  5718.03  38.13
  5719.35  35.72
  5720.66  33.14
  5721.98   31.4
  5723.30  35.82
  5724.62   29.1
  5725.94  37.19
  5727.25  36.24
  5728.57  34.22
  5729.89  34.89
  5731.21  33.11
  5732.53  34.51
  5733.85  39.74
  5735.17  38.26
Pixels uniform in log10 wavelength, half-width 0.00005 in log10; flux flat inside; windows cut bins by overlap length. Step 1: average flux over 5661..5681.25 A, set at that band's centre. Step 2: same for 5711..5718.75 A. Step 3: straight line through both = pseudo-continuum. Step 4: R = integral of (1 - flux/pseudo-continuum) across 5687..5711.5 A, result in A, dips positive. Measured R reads 2.24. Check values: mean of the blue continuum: 33.2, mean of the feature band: 33.1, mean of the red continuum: 38.3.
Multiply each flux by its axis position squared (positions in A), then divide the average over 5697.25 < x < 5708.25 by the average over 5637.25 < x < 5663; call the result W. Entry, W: 0.9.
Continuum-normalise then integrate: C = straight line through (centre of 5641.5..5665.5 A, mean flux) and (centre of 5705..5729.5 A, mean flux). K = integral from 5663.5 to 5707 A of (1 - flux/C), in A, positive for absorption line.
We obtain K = 0.5 A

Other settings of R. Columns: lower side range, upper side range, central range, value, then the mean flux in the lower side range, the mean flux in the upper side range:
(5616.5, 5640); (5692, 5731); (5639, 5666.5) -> -0.65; 31.7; 34.4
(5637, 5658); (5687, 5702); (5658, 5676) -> 1.62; 34.9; 33.5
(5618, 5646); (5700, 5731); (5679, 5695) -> -0.83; 32.9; 34.6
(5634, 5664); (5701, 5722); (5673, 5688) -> -0.72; 33.3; 34.8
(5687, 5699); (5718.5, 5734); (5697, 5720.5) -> -0.39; 33.5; 34.5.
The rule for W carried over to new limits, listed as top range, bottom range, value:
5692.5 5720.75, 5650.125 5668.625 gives 1.11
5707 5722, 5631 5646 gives 1.11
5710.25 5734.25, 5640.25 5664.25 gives 1.12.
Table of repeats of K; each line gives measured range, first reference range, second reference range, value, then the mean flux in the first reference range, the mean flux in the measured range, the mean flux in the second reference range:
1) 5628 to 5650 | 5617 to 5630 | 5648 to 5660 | -1.5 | 30.9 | 34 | 32.6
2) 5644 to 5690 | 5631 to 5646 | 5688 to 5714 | 0.3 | 33.8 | 33.4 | 33.5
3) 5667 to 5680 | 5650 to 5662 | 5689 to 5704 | -0.6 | 31.9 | 33.7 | 32.9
